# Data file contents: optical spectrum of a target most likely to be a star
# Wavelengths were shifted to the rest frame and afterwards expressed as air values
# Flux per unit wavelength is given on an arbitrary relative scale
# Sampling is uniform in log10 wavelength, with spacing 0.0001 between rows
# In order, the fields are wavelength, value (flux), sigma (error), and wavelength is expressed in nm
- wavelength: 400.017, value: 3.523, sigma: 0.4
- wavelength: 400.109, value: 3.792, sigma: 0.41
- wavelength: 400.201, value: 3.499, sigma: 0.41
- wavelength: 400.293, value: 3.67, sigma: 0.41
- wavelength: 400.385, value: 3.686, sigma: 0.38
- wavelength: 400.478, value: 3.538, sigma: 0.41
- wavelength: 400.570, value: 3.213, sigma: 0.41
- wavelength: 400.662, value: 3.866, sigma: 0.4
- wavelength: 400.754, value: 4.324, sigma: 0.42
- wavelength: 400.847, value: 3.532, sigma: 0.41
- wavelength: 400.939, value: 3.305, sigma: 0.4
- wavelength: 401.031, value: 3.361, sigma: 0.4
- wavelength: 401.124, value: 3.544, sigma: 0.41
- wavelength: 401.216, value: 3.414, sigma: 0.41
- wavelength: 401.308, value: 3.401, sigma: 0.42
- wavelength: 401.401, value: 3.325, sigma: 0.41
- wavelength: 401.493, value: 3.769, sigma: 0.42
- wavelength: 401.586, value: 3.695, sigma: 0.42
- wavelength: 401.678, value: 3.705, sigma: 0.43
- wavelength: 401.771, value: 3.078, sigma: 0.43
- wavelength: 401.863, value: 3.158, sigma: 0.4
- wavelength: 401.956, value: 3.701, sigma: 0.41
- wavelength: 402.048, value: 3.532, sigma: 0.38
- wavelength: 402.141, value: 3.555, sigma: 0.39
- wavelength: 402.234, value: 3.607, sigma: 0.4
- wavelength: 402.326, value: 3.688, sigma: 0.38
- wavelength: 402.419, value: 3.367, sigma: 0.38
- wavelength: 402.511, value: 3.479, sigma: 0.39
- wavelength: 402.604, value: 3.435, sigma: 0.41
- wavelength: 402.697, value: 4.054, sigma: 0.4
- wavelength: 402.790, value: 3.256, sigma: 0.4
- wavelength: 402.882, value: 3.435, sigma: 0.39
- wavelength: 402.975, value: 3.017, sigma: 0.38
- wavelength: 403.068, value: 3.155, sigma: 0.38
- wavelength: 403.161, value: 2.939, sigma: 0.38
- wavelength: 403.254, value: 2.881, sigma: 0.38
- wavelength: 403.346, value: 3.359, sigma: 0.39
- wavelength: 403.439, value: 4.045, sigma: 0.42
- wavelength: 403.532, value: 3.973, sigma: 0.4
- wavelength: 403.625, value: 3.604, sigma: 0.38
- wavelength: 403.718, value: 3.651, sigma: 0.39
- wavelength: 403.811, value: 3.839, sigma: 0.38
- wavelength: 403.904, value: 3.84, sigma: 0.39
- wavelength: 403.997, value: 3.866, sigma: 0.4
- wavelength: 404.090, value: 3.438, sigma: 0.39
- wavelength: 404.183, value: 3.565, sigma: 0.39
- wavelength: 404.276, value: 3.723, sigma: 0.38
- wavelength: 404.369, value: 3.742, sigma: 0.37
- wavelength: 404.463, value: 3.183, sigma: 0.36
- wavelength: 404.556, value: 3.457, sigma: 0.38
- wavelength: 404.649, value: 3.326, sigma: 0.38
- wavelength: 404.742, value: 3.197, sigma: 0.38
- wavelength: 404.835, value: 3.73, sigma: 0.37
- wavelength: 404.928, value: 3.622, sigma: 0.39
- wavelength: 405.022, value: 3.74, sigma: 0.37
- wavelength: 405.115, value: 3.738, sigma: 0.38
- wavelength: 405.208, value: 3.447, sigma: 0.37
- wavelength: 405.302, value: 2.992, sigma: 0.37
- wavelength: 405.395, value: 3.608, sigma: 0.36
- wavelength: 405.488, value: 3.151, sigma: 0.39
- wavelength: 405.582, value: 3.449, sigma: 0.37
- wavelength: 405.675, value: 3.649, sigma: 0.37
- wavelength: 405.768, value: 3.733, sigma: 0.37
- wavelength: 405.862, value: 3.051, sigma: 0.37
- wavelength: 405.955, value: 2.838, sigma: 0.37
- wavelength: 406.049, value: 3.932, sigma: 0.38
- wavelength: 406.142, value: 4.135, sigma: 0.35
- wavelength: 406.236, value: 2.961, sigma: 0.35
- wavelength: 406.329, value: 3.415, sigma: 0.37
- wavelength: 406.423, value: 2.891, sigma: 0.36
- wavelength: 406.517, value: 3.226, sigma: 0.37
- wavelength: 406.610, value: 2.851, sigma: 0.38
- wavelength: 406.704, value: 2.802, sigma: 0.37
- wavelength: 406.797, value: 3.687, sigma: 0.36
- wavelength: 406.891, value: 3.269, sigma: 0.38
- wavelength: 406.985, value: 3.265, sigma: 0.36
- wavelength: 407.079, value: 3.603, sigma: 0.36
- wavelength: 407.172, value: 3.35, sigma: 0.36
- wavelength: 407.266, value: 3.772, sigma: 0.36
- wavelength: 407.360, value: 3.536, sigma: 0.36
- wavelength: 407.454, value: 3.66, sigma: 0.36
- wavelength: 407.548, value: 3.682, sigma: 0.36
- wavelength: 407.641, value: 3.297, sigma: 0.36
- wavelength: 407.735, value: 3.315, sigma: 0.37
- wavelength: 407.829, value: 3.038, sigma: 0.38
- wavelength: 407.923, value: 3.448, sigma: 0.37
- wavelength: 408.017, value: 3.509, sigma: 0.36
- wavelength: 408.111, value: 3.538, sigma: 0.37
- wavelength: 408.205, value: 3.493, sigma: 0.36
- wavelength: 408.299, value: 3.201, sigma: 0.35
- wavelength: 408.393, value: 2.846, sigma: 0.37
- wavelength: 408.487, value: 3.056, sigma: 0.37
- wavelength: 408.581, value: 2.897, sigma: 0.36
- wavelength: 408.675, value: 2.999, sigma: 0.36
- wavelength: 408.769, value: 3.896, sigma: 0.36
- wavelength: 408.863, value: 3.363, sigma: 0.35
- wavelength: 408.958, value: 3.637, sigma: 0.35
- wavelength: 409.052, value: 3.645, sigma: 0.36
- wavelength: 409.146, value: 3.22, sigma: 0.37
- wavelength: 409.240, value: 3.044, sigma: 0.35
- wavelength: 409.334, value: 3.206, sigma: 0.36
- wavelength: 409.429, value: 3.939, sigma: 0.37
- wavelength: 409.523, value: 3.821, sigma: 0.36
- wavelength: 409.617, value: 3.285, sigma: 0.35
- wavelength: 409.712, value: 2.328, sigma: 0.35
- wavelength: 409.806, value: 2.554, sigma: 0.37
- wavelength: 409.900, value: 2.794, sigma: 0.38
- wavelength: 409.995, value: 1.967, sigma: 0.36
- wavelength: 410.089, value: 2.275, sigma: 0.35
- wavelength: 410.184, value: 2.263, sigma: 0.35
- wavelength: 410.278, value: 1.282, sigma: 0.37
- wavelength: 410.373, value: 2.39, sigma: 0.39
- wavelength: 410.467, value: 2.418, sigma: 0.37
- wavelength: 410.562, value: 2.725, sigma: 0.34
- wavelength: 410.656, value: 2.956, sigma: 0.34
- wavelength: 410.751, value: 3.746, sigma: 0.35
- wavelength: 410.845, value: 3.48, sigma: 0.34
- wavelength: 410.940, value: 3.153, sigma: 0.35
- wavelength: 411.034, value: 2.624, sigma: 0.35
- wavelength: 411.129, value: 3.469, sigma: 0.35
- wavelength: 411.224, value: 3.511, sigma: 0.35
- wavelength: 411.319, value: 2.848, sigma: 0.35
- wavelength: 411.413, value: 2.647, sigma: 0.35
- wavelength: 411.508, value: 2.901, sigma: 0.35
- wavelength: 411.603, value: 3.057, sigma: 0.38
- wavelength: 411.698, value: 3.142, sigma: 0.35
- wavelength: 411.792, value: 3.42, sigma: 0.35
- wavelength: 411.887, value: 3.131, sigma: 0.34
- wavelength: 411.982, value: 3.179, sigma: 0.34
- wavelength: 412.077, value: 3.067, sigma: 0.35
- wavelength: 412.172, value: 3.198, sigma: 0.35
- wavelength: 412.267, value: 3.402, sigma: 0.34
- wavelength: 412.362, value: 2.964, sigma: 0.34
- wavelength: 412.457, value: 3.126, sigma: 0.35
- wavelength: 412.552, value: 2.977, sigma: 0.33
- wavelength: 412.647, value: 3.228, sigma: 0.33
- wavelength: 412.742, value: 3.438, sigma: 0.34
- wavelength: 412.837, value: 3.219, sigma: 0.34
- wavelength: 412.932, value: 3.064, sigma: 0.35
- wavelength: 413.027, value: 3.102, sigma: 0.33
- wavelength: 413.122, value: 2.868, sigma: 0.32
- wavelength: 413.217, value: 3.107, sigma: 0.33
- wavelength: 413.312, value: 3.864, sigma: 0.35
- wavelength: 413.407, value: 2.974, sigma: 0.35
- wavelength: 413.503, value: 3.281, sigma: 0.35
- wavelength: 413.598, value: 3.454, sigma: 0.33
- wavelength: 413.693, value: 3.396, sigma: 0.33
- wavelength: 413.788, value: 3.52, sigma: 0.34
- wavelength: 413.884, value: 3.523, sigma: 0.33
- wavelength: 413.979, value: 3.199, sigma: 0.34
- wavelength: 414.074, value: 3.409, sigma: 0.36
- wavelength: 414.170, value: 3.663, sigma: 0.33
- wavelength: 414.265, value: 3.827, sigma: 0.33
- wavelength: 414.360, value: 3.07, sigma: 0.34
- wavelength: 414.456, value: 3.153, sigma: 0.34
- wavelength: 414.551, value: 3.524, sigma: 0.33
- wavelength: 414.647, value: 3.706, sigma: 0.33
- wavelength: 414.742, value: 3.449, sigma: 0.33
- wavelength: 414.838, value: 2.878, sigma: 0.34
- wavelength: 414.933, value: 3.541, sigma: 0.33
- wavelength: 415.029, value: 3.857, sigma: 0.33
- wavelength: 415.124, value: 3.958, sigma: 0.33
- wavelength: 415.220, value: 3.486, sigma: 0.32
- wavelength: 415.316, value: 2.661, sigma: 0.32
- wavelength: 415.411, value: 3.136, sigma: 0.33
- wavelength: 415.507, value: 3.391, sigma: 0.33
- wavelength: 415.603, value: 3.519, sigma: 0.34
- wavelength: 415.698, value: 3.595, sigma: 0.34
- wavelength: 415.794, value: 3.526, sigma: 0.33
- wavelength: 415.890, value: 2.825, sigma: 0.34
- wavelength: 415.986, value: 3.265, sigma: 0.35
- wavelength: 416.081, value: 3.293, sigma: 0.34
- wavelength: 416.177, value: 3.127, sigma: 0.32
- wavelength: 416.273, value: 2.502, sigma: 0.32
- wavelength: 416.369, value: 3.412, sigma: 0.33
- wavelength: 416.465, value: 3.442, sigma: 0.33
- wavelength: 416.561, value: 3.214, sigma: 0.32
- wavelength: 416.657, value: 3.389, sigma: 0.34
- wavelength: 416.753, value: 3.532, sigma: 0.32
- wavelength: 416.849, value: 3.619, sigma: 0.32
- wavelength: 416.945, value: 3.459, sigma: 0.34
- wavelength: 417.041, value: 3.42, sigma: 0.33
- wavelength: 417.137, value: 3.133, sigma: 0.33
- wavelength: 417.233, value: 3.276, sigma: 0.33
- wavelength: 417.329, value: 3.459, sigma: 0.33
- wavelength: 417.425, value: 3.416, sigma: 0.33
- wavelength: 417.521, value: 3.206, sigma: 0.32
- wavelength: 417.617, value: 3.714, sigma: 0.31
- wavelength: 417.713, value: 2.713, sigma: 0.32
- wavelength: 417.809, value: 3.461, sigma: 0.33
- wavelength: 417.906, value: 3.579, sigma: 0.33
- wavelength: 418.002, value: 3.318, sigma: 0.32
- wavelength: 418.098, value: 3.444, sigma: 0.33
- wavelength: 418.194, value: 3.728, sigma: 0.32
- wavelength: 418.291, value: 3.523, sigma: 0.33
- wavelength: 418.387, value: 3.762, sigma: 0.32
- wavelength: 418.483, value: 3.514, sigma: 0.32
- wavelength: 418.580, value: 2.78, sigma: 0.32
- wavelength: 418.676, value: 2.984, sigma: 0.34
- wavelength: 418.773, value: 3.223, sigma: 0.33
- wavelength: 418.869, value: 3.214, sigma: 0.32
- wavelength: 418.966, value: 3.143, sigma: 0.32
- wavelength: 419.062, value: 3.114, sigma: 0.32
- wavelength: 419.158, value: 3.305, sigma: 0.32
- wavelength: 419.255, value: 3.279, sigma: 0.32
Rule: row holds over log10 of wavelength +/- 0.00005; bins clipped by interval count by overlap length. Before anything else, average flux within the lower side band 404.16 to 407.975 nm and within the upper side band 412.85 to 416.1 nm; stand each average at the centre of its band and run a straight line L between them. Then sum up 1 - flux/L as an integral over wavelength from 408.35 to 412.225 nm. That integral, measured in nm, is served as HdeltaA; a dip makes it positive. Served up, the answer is 0.43 nm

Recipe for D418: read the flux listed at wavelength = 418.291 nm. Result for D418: 3.523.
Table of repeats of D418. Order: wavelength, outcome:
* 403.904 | 3.84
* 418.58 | 2.78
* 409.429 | 3.939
